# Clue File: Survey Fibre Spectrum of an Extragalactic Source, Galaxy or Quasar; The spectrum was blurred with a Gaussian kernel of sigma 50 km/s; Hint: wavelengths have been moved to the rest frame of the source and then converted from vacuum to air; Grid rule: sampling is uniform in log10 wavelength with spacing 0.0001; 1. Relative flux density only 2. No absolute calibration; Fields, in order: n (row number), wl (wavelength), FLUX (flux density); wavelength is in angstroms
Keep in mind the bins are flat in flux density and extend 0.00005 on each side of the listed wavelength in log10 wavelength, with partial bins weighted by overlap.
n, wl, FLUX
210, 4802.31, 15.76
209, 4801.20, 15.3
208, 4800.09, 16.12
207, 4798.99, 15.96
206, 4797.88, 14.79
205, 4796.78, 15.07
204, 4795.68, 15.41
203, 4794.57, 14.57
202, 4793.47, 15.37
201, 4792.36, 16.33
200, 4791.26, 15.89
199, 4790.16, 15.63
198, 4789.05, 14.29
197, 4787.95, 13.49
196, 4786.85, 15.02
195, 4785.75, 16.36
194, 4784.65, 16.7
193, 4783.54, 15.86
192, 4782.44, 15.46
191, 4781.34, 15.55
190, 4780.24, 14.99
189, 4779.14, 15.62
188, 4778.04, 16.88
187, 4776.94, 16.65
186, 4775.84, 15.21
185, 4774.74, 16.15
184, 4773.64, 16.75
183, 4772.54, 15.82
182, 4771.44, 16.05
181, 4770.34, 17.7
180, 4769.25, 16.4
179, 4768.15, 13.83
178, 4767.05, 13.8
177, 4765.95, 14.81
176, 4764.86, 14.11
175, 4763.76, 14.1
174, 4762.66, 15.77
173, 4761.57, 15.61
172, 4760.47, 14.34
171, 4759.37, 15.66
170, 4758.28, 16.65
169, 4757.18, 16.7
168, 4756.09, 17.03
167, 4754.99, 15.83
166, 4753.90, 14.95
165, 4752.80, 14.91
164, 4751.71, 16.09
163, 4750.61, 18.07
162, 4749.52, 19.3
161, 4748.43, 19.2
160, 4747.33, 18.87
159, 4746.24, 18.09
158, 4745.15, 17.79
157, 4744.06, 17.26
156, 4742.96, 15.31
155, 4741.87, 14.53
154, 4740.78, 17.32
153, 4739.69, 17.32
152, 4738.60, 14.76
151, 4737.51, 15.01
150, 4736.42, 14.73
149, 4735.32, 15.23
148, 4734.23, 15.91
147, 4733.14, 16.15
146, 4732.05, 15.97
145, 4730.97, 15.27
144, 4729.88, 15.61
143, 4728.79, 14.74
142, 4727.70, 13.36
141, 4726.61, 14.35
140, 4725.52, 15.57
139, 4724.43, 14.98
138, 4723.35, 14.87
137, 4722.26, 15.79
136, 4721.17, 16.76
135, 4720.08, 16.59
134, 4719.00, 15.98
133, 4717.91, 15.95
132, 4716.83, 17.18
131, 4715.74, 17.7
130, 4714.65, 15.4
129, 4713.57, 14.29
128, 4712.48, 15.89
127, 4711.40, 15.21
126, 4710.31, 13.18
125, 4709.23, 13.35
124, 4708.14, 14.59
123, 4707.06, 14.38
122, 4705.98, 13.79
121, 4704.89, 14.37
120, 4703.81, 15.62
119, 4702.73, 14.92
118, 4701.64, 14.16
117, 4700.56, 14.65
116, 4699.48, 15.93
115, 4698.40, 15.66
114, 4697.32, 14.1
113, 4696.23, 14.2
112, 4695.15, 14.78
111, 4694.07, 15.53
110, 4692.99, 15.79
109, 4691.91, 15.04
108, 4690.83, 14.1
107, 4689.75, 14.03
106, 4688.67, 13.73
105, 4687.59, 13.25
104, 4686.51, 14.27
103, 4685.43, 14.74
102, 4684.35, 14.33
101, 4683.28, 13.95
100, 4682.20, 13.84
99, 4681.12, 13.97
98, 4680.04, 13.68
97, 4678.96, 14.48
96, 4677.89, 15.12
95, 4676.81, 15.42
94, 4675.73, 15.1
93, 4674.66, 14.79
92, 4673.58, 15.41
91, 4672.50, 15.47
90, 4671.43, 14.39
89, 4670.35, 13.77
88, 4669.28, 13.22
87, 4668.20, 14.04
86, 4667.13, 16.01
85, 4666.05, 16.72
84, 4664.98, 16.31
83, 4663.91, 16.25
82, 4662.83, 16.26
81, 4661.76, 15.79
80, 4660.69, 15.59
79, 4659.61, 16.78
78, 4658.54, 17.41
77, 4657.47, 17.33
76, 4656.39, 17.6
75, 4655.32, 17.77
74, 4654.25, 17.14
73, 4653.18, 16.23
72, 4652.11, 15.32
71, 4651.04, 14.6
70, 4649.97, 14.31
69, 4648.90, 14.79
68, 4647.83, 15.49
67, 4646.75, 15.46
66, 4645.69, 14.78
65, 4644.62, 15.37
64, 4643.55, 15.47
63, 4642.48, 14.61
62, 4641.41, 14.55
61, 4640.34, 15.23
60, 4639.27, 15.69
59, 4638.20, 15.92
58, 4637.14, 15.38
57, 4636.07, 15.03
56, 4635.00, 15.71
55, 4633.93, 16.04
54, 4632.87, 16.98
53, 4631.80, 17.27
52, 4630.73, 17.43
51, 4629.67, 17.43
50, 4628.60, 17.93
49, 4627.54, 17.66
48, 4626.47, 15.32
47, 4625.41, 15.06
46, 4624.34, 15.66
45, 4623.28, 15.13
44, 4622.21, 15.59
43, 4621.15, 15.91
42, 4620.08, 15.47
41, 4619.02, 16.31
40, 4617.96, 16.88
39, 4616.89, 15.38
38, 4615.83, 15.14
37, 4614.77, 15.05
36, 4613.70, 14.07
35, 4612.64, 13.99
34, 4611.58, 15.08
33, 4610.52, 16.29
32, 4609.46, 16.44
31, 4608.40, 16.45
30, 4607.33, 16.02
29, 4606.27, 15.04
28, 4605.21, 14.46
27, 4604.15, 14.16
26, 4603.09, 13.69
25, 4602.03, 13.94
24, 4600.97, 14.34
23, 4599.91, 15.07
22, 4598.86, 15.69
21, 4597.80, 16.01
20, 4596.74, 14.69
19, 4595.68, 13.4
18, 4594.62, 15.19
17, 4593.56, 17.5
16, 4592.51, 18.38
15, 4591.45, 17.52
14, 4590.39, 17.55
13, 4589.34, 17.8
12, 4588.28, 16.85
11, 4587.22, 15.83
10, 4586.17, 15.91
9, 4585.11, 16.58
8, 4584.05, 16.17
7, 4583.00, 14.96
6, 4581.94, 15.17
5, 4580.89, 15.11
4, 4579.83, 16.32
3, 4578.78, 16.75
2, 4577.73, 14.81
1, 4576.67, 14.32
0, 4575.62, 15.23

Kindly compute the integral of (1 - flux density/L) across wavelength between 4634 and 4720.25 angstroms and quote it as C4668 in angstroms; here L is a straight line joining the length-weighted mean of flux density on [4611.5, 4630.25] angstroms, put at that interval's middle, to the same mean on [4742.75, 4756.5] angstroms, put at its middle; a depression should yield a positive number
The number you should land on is 6.25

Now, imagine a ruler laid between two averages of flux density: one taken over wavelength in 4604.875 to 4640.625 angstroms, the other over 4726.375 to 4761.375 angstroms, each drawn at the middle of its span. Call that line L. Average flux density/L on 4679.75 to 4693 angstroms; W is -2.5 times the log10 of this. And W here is 0.13 mag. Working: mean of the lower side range 15.8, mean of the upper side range 16.1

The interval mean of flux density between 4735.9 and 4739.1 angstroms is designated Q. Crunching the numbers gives 14.8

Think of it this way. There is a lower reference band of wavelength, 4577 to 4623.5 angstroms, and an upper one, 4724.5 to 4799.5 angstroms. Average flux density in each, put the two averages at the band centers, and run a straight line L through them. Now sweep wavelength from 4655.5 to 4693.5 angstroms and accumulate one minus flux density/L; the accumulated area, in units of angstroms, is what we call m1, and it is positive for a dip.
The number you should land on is 1.4 angstroms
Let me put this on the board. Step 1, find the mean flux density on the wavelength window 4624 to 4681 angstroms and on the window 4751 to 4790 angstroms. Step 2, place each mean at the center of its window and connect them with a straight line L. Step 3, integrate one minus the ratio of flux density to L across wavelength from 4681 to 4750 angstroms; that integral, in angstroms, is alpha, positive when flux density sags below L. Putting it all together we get 1.2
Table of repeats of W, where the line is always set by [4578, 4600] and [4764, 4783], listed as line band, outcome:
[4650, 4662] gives -0.03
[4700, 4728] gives 0.05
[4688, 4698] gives 0.09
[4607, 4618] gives 0.04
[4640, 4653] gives 0.07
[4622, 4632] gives -0.03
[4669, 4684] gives 0.10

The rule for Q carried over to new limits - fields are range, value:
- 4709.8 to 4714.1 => 14.6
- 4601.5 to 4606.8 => 14.3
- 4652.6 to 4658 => 17.2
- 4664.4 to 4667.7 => 16.4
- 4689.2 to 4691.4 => 14.1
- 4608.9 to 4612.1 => 16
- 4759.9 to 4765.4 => 14.8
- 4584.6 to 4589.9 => 16.6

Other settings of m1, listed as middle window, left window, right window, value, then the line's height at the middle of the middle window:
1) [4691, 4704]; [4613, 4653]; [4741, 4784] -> 0.7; 15.9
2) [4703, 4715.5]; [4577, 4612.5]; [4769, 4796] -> 0.9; 15.7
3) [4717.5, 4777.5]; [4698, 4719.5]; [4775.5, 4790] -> -2.3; 15.3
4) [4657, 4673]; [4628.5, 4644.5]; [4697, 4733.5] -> 0.0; 15.7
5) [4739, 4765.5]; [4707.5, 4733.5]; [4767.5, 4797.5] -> -1.6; 15.5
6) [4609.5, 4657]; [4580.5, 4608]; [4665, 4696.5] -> -1.8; 15.2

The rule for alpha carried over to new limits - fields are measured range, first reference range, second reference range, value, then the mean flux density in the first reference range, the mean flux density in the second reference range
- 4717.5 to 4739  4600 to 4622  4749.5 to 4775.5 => 0.4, 15.2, 15.8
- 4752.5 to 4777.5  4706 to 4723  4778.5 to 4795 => -0.3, 15.4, 15.4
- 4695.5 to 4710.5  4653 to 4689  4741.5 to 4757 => 1.4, 15.3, 17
